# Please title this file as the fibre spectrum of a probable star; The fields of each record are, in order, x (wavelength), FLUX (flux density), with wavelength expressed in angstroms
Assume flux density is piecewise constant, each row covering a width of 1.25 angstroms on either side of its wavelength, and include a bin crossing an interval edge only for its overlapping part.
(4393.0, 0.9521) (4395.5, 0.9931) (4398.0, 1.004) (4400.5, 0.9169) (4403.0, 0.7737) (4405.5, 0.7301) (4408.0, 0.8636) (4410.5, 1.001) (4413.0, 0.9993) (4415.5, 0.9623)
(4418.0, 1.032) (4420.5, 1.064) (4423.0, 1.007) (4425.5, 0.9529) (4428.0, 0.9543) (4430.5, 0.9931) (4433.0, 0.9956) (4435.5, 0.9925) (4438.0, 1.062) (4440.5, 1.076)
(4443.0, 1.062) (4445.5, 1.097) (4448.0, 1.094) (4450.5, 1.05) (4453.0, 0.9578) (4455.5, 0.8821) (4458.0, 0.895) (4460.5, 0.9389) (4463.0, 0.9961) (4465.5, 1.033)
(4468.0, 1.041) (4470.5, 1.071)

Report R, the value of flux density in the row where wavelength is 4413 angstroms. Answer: 0.9993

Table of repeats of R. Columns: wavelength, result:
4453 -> 0.9578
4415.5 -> 0.9623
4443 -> 1.062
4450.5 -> 1.05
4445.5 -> 1.097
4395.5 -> 0.9931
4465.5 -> 1.033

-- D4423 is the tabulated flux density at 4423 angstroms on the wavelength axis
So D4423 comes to 1.007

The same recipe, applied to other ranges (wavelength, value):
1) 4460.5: 0.9389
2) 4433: 0.9956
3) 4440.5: 1.076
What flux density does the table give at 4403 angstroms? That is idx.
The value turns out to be 0.7737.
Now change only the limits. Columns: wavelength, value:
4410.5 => 1.001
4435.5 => 0.9925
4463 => 0.9961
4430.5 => 0.9931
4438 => 1.062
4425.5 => 0.9529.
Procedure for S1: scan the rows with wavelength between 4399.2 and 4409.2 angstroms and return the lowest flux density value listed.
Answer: 0.7301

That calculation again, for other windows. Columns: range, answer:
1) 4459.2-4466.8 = 0.9389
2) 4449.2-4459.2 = 0.8821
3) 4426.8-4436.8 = 0.9543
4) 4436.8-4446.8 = 1.062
